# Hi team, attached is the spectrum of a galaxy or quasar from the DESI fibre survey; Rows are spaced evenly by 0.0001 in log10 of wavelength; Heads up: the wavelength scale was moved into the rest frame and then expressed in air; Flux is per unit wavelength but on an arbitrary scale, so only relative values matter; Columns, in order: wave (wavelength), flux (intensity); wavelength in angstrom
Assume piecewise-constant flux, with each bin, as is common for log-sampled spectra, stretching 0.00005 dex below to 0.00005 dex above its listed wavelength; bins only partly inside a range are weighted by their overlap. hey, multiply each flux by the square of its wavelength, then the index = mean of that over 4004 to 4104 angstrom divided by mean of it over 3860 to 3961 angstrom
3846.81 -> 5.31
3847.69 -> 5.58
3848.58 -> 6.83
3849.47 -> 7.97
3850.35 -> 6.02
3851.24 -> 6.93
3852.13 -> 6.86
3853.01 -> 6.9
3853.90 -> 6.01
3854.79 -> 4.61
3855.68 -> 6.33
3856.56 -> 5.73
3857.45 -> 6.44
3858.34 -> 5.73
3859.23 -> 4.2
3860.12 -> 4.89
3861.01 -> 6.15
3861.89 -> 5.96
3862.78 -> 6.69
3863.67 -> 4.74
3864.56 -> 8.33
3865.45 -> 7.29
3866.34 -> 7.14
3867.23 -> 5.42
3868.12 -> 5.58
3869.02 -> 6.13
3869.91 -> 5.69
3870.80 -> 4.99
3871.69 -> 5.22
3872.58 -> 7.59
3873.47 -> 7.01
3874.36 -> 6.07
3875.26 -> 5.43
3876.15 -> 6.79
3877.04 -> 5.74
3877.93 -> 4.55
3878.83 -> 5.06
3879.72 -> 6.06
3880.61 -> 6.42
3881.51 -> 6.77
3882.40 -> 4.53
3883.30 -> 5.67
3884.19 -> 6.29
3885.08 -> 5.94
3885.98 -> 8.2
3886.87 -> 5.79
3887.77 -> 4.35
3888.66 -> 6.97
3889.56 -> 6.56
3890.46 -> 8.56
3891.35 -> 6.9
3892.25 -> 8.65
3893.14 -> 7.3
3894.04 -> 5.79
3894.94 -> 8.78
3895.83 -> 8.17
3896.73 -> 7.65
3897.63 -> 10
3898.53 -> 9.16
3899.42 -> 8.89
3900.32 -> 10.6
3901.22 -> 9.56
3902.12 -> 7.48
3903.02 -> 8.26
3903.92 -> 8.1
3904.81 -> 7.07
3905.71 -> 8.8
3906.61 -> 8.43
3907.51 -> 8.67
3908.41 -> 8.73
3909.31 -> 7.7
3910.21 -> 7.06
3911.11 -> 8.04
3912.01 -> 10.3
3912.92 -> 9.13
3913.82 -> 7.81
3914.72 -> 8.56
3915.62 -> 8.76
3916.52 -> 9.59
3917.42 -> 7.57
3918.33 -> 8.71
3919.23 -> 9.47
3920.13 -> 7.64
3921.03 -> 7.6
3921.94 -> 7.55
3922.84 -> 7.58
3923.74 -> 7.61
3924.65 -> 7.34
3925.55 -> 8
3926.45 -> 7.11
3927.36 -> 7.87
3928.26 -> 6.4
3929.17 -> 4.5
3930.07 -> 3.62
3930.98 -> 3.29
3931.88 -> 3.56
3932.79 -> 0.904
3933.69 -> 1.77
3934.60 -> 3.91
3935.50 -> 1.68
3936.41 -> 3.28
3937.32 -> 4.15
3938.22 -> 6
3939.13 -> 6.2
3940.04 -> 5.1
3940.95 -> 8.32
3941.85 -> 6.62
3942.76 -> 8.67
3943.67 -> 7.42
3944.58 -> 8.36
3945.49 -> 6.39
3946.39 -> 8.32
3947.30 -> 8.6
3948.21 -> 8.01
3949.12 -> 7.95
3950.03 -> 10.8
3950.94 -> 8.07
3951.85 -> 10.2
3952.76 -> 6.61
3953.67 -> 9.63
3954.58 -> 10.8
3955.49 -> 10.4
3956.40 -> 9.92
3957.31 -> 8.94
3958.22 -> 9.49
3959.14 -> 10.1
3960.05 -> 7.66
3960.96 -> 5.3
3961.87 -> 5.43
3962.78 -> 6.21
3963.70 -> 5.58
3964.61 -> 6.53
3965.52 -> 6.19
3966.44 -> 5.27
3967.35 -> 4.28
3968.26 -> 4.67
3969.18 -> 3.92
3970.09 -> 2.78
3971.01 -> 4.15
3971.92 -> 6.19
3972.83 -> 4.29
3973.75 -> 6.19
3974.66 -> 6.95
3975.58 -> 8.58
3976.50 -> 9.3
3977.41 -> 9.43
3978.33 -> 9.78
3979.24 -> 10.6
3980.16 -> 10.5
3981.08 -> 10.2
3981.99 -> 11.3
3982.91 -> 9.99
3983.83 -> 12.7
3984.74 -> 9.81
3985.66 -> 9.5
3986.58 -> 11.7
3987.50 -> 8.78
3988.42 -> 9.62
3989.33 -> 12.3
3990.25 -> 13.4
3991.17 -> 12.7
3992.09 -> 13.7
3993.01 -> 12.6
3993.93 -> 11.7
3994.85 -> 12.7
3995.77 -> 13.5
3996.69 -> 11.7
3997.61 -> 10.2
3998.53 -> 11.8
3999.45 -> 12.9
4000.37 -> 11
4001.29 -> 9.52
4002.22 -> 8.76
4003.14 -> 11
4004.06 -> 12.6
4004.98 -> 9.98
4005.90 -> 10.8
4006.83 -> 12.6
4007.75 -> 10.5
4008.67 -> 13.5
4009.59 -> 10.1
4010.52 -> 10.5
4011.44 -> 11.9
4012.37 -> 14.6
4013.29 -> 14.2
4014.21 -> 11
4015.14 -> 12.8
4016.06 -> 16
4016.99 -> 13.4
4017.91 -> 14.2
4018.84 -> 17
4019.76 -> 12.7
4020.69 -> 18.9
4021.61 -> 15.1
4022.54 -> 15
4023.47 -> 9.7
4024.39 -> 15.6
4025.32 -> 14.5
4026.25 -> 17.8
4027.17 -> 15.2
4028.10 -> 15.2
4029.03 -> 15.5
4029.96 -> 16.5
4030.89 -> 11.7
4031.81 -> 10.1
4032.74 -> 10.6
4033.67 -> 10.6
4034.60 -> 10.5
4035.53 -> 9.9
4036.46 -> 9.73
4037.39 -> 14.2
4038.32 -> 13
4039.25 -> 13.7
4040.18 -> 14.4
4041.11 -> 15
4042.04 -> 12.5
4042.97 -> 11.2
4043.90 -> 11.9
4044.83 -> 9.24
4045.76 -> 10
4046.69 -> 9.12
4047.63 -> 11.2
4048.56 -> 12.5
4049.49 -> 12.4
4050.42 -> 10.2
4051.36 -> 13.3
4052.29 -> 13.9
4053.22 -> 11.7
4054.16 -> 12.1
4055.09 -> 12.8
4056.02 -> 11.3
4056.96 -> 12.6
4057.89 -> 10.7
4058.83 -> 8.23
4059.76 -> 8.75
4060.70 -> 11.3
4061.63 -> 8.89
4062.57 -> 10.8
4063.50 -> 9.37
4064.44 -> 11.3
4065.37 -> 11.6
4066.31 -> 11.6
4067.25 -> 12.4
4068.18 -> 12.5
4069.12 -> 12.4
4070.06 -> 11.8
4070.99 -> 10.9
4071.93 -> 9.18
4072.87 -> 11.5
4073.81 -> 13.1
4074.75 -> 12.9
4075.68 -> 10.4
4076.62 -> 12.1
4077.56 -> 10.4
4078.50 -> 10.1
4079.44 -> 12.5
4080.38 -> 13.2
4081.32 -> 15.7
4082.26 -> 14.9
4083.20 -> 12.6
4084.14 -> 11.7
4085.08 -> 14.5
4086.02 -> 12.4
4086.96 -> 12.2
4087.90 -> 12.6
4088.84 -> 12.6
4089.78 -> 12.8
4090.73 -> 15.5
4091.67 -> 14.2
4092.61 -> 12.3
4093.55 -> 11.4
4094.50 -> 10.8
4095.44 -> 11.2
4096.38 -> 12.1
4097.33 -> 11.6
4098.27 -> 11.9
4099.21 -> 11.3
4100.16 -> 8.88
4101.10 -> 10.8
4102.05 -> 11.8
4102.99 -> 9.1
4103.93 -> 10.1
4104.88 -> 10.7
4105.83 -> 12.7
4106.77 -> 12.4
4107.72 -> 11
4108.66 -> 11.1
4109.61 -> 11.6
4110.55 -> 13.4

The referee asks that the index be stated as 1.84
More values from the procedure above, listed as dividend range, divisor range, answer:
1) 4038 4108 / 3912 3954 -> 1.83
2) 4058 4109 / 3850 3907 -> 1.92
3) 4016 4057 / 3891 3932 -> 1.76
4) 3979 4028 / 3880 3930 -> 1.69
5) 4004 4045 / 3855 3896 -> 2.25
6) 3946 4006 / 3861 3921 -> 1.31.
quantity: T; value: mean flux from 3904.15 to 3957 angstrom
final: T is 7.29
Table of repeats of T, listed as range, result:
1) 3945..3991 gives 8.3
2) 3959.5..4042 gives 11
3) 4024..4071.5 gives 12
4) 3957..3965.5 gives 7.16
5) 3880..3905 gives 7.44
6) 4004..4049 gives 12.8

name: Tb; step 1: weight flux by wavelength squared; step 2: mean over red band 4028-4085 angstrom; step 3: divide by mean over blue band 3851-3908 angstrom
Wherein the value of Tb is 1.91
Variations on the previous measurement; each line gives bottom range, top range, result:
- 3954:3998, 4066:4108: 1.42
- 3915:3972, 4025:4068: 1.87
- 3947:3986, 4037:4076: 1.52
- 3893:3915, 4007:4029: 1.75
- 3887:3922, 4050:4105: 1.57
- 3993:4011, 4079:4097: 1.18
